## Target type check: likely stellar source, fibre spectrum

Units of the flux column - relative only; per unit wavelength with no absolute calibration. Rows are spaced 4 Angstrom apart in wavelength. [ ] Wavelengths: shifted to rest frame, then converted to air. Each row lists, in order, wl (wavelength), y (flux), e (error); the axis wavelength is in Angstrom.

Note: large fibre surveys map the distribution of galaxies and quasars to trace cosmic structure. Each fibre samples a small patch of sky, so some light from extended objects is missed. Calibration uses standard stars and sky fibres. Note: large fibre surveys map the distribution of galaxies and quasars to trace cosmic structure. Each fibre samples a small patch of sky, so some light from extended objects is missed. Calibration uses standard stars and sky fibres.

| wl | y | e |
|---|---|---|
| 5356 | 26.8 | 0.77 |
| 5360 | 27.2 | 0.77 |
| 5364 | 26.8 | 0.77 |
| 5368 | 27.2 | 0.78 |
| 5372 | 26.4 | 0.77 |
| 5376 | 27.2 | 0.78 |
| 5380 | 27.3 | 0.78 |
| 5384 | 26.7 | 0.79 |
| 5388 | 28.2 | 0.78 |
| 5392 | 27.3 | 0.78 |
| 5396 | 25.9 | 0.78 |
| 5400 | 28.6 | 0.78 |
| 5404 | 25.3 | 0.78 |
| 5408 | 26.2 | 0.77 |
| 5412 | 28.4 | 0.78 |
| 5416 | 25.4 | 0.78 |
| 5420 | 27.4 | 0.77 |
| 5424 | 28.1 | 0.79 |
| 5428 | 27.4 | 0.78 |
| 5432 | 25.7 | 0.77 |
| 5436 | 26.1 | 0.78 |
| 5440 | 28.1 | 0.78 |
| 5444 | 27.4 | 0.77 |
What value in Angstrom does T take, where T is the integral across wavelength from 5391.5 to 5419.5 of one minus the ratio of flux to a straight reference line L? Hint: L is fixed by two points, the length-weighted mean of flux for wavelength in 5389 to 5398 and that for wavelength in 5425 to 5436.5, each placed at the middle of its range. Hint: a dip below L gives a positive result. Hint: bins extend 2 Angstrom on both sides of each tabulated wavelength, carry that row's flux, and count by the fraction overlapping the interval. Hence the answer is -0.02 Angstrom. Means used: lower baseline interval 26.8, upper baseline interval 26.6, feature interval 26.7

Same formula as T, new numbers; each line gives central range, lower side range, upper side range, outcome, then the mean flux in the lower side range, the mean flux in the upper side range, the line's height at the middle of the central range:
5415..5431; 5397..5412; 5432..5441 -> -0.2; 26.9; 26.7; 26.8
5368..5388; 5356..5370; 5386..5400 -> 0.1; 27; 27.3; 27.2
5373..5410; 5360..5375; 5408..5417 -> -0.1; 26.9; 26.9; 26.9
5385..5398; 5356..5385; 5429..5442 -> -0.1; 27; 26.7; 26.9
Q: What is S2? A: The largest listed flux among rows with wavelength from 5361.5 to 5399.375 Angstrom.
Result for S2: 28.2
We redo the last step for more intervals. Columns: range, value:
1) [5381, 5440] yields 28.6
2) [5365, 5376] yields 27.2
